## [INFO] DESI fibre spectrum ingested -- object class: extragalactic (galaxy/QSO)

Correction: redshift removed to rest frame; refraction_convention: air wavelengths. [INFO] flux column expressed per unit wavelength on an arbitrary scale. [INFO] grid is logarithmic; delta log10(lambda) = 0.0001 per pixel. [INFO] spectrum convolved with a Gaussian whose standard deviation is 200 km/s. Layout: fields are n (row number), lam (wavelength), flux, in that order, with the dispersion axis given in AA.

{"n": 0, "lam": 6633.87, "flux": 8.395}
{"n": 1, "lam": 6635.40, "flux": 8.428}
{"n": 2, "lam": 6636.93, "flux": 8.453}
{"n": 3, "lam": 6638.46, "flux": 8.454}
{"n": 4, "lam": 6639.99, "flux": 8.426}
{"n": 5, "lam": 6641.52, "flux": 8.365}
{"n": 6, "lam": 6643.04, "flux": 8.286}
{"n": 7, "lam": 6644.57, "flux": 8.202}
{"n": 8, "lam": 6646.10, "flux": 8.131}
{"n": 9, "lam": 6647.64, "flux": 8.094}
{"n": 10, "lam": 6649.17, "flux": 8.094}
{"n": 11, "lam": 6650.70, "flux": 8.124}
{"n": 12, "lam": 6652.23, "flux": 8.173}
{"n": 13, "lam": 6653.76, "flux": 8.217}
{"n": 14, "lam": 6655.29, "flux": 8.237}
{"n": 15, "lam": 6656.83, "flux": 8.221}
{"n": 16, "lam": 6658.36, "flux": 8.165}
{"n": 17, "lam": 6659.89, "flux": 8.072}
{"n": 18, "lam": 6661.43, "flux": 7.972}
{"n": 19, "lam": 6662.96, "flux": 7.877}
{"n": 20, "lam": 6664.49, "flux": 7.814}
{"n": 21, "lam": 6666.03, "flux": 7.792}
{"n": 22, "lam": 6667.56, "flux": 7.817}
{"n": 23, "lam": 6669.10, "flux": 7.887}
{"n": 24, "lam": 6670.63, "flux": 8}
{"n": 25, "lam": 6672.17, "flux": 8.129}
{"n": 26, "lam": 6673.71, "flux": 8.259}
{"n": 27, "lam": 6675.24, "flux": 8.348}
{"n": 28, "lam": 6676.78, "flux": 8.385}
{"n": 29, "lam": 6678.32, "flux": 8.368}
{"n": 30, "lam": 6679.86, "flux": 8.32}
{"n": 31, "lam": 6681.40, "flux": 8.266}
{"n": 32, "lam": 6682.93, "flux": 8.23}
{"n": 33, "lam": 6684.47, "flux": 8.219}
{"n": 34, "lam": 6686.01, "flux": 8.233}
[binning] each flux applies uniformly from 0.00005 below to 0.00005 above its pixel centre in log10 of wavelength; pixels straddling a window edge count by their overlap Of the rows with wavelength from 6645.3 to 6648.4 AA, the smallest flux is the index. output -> 8.094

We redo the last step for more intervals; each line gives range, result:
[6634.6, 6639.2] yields 8.428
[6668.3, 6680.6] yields 7.887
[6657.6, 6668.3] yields 7.792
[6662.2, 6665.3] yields 7.814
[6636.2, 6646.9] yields 8.131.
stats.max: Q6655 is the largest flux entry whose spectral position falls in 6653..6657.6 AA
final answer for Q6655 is 8.237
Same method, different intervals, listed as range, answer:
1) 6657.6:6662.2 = 8.165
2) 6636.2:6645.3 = 8.454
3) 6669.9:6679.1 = 8.385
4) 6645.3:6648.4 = 8.131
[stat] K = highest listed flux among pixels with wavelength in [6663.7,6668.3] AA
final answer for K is 7.817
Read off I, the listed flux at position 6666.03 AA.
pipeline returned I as 7.792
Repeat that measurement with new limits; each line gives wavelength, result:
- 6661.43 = 7.972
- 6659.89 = 8.072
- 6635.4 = 8.428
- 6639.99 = 8.426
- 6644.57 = 8.202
